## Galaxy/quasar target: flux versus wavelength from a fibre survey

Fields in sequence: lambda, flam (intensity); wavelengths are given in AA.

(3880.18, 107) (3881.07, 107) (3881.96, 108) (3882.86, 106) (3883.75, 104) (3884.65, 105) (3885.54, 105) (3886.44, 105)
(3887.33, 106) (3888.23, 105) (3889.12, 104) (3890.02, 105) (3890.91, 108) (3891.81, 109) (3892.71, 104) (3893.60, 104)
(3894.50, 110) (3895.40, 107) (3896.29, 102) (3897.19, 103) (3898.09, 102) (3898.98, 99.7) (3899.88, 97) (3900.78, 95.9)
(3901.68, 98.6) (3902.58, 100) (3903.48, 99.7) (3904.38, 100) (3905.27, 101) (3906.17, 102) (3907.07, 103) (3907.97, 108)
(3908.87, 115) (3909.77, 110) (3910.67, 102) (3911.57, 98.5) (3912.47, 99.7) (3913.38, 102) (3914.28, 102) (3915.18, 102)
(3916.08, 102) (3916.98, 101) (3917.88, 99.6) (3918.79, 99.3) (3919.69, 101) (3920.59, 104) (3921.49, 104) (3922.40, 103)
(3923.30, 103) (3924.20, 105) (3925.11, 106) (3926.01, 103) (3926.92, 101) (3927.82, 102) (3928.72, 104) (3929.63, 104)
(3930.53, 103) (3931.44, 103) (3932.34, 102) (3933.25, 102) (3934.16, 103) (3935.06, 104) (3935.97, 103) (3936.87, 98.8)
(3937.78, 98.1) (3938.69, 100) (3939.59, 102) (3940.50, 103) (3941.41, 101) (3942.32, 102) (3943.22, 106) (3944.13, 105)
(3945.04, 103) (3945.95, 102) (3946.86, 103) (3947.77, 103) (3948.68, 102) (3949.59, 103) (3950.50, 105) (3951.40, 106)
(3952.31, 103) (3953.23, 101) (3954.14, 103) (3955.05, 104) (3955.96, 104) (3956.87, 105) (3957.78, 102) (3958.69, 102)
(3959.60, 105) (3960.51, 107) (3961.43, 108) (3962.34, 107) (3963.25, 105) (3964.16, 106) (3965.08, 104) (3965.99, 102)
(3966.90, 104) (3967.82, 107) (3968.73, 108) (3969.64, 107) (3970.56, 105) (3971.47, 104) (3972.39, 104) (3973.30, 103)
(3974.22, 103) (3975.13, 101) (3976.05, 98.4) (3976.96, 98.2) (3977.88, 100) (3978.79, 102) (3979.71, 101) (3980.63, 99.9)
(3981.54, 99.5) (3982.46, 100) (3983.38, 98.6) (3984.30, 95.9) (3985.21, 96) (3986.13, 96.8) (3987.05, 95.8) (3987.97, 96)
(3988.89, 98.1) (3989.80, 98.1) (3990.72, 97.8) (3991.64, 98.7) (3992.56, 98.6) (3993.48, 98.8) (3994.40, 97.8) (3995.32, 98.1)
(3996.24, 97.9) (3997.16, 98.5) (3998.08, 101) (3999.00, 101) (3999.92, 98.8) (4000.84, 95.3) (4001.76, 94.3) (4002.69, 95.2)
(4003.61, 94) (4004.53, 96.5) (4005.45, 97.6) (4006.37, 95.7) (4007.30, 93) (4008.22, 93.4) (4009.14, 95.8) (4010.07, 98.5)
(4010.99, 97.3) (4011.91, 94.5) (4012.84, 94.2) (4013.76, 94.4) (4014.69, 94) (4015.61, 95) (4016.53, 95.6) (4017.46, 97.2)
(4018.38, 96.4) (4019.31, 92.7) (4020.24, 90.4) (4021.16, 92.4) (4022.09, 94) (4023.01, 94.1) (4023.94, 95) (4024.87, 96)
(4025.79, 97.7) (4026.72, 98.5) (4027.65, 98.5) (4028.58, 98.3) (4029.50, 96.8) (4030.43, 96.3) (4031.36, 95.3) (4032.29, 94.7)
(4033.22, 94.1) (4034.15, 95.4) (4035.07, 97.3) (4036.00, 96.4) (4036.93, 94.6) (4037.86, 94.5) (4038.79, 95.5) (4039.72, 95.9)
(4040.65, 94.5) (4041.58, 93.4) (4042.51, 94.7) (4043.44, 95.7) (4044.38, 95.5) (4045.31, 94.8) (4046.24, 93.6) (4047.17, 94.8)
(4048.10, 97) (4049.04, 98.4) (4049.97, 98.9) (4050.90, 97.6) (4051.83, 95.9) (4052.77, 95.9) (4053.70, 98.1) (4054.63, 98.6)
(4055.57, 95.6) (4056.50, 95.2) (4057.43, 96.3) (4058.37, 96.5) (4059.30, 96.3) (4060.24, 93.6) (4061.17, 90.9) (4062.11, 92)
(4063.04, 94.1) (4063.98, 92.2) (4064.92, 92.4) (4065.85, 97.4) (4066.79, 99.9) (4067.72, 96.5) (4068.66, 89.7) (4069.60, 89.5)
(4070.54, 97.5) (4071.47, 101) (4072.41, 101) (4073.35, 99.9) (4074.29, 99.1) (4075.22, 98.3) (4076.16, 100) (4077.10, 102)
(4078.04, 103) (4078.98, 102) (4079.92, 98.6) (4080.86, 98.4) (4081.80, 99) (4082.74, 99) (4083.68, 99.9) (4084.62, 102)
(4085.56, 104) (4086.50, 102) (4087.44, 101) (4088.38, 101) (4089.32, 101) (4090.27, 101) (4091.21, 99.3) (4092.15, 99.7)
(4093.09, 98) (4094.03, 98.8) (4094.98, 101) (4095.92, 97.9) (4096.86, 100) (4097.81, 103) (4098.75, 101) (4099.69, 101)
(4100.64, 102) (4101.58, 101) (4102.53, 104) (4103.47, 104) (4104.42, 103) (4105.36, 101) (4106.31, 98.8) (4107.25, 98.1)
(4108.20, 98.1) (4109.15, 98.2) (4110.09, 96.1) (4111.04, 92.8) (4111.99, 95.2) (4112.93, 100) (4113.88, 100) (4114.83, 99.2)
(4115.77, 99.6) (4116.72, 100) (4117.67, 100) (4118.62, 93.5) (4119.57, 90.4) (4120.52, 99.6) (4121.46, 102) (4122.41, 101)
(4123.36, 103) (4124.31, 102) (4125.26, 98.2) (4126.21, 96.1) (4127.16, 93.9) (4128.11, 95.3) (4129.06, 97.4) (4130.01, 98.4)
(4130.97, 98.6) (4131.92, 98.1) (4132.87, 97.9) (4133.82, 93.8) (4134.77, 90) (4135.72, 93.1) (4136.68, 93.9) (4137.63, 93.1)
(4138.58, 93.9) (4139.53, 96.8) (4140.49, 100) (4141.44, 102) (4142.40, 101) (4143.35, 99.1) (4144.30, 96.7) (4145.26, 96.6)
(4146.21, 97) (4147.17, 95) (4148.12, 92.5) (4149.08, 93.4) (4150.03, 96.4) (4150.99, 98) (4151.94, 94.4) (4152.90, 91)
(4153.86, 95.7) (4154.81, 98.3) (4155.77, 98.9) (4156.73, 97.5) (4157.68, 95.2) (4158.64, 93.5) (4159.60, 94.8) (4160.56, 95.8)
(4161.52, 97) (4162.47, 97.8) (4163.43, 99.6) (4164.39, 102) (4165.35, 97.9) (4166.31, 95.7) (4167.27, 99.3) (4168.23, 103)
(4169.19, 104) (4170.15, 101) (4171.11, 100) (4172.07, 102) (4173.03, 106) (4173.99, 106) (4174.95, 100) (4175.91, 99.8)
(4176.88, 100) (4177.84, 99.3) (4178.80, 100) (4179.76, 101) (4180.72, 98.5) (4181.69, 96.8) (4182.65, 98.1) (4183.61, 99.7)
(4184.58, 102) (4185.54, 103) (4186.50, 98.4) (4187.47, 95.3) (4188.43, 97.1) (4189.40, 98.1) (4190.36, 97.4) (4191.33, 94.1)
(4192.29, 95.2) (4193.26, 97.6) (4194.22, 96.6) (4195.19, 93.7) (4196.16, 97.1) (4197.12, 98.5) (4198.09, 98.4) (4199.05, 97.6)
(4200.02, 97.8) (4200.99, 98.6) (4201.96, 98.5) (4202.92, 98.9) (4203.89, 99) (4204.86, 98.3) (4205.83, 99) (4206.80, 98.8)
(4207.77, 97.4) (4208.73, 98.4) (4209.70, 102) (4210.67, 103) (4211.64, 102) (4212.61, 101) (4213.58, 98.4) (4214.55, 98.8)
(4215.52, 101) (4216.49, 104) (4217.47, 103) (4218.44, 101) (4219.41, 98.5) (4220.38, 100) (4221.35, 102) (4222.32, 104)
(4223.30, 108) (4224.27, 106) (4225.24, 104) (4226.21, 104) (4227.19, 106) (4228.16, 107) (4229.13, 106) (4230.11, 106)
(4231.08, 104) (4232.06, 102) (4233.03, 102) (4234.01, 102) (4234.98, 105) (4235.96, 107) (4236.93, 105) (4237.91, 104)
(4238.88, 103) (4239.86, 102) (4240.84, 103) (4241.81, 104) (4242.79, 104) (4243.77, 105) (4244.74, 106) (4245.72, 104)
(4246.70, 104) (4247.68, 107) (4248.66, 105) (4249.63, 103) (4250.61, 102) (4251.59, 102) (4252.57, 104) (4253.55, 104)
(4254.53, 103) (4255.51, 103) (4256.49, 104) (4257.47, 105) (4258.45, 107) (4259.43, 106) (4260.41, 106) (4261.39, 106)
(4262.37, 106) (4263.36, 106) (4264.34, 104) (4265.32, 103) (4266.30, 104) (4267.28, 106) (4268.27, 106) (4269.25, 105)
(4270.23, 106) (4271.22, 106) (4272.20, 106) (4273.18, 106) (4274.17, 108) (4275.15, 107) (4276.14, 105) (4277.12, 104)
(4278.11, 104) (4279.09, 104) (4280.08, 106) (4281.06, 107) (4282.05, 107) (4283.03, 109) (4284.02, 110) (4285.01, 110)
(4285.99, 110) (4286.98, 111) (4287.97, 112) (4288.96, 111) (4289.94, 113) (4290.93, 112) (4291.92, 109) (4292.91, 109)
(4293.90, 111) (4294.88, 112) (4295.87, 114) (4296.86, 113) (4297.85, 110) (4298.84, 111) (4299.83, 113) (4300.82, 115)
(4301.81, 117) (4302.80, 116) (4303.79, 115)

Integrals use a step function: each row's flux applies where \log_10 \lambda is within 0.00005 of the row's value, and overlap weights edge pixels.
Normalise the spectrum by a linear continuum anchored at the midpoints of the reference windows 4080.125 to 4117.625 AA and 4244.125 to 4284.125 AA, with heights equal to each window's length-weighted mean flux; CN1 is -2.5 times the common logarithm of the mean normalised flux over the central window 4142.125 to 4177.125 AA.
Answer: 0.041 mag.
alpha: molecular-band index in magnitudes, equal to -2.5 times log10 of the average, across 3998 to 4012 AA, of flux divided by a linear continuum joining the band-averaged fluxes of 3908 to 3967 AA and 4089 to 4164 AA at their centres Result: 0.05 mag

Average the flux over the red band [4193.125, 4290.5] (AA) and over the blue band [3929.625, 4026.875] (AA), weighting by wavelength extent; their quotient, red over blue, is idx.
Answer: 1.0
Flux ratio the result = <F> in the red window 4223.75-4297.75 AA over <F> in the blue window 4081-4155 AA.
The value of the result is 1.1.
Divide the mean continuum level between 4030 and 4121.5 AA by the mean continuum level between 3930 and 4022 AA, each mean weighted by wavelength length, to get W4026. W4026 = 0.98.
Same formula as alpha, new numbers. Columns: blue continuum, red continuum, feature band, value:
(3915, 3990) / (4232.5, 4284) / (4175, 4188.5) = 0.053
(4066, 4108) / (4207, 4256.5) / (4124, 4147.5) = 0.048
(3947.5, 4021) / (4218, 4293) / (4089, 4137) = 0.042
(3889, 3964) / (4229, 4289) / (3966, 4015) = 0.051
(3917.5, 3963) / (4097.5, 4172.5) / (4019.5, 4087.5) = 0.038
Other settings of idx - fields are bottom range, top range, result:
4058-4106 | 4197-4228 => 1.02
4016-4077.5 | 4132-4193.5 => 1.02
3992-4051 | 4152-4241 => 1.04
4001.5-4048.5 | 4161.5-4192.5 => 1.05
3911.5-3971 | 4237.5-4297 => 1.03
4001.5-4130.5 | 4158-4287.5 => 1.05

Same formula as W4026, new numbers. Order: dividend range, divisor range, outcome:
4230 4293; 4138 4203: 1.08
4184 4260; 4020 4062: 1.06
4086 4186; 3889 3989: 0.96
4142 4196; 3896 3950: 0.96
